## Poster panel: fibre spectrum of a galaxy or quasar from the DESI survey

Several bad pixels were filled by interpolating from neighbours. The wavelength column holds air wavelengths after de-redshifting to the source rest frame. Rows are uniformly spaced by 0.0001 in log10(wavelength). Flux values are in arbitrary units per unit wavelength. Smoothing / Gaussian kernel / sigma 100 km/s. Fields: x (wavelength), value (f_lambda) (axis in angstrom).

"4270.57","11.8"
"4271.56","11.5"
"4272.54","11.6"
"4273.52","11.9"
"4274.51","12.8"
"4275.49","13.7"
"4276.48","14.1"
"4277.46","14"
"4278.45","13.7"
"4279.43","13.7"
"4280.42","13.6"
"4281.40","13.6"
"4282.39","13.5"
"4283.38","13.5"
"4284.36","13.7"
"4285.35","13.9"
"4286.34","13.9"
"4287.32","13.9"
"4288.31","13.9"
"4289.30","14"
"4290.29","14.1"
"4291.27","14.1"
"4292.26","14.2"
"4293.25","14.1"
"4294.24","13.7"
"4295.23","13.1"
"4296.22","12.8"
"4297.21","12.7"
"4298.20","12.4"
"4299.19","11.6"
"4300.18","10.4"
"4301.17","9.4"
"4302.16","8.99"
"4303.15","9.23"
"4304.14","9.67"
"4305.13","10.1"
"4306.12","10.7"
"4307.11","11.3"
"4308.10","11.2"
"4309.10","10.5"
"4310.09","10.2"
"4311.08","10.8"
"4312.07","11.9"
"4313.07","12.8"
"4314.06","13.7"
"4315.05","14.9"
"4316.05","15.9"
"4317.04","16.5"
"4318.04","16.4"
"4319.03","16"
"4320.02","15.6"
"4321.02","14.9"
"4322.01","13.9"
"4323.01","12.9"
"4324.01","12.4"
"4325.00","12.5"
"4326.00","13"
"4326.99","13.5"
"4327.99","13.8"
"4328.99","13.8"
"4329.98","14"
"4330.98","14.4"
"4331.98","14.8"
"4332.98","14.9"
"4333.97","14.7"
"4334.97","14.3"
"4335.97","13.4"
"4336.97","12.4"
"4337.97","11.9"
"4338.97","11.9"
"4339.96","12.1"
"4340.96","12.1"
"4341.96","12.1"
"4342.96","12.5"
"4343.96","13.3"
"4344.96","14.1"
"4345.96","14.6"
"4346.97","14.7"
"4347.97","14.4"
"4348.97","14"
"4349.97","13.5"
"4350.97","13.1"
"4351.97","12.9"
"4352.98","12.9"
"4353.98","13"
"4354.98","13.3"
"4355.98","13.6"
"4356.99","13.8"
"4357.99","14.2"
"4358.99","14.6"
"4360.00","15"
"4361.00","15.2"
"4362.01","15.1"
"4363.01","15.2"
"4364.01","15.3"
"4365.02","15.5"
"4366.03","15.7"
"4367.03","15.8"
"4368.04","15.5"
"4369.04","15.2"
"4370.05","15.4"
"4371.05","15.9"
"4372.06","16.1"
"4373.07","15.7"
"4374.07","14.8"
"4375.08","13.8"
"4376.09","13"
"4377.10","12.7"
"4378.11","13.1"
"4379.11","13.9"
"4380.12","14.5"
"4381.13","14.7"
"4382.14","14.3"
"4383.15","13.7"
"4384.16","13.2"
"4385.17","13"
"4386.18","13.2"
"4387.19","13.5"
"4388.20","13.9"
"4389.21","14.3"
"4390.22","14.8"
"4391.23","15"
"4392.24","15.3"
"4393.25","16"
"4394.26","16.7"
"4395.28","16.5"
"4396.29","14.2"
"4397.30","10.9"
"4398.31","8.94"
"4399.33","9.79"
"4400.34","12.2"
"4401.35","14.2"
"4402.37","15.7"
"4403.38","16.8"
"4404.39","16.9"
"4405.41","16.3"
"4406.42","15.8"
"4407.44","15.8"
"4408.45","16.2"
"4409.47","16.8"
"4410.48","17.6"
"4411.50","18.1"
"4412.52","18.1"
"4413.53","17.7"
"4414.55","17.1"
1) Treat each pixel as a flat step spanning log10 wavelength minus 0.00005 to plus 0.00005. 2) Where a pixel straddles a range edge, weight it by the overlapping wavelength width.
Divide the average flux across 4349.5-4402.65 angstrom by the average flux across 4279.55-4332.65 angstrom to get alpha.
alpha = 1.09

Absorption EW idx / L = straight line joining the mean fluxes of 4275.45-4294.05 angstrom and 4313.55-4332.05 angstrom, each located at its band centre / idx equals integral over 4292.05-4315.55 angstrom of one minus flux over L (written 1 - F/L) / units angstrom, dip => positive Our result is 4.1 angstrom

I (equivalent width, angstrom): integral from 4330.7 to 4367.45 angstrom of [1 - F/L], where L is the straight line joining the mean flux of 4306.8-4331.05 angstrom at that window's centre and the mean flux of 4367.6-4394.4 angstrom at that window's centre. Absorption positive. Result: 0.2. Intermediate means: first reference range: 13.5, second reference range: 14.5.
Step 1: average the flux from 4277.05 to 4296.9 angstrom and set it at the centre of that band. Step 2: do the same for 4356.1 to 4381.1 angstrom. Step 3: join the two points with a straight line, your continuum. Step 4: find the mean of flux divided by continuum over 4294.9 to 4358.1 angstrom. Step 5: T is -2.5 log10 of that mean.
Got 0.10 mag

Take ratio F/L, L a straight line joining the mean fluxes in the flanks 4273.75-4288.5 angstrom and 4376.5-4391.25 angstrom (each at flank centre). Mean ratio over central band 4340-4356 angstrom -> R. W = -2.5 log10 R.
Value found 0.034 mag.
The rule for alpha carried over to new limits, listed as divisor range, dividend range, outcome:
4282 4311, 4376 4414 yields 1.20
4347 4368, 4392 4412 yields 1.05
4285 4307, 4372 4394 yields 1.16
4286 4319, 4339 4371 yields 1.12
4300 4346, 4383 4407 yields 1.10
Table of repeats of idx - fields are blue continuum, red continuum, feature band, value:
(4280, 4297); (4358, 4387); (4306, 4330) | 1.2 angstrom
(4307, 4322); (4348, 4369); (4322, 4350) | 1.1 angstrom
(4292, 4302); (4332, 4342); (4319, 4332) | -1.0 angstrom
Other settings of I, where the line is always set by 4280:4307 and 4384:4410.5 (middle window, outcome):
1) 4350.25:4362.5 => -0.12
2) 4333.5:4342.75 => 0.44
